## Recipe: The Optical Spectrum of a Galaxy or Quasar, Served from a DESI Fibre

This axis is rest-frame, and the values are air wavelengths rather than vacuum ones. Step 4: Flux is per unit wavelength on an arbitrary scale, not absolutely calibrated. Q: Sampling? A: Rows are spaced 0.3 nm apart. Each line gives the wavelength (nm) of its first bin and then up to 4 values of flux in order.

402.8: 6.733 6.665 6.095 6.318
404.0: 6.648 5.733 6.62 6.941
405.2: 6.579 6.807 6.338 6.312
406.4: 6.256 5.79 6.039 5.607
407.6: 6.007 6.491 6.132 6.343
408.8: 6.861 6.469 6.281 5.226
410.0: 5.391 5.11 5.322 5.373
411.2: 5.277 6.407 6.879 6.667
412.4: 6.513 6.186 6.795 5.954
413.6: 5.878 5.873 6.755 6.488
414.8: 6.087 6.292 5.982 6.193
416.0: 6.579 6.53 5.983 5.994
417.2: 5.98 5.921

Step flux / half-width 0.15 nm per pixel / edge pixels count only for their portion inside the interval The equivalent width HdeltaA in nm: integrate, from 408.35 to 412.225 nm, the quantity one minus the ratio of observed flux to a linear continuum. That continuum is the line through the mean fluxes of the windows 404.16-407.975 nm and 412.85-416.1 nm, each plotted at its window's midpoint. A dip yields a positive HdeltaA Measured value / 0.184 nm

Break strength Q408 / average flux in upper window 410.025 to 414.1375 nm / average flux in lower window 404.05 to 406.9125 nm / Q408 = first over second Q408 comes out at 0.9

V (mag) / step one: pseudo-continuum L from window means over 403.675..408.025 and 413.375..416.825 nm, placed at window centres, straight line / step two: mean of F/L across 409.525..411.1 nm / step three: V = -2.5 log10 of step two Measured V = 0.181 mag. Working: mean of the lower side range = 6.3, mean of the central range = 5.3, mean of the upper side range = 6.23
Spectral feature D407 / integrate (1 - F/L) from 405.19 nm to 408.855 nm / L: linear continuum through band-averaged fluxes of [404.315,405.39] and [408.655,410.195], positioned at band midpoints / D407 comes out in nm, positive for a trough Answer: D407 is 0.041 nm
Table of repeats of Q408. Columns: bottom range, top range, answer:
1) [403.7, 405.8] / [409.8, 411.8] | 0.86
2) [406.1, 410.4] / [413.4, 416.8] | 1.03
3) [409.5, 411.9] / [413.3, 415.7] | 1.10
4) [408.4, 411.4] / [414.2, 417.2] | 1.08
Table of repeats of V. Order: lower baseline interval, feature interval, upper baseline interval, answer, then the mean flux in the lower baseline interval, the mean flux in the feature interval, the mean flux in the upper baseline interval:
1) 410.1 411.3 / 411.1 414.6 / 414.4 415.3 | -0.10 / 5.28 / 6.32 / 6.26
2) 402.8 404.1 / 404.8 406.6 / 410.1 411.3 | -0.07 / 6.46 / 6.51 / 5.28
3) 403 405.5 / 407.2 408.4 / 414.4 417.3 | 0.05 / 6.47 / 6.09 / 6.21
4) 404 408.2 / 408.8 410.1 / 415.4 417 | 0.05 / 6.28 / 5.98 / 6.24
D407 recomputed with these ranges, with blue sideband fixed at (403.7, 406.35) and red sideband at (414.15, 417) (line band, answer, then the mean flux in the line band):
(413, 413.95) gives 0.041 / 6.05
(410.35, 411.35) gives 0.167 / 5.3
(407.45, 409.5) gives 0.013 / 6.37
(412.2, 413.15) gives -0.026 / 6.51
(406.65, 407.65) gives 0.091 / 5.85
